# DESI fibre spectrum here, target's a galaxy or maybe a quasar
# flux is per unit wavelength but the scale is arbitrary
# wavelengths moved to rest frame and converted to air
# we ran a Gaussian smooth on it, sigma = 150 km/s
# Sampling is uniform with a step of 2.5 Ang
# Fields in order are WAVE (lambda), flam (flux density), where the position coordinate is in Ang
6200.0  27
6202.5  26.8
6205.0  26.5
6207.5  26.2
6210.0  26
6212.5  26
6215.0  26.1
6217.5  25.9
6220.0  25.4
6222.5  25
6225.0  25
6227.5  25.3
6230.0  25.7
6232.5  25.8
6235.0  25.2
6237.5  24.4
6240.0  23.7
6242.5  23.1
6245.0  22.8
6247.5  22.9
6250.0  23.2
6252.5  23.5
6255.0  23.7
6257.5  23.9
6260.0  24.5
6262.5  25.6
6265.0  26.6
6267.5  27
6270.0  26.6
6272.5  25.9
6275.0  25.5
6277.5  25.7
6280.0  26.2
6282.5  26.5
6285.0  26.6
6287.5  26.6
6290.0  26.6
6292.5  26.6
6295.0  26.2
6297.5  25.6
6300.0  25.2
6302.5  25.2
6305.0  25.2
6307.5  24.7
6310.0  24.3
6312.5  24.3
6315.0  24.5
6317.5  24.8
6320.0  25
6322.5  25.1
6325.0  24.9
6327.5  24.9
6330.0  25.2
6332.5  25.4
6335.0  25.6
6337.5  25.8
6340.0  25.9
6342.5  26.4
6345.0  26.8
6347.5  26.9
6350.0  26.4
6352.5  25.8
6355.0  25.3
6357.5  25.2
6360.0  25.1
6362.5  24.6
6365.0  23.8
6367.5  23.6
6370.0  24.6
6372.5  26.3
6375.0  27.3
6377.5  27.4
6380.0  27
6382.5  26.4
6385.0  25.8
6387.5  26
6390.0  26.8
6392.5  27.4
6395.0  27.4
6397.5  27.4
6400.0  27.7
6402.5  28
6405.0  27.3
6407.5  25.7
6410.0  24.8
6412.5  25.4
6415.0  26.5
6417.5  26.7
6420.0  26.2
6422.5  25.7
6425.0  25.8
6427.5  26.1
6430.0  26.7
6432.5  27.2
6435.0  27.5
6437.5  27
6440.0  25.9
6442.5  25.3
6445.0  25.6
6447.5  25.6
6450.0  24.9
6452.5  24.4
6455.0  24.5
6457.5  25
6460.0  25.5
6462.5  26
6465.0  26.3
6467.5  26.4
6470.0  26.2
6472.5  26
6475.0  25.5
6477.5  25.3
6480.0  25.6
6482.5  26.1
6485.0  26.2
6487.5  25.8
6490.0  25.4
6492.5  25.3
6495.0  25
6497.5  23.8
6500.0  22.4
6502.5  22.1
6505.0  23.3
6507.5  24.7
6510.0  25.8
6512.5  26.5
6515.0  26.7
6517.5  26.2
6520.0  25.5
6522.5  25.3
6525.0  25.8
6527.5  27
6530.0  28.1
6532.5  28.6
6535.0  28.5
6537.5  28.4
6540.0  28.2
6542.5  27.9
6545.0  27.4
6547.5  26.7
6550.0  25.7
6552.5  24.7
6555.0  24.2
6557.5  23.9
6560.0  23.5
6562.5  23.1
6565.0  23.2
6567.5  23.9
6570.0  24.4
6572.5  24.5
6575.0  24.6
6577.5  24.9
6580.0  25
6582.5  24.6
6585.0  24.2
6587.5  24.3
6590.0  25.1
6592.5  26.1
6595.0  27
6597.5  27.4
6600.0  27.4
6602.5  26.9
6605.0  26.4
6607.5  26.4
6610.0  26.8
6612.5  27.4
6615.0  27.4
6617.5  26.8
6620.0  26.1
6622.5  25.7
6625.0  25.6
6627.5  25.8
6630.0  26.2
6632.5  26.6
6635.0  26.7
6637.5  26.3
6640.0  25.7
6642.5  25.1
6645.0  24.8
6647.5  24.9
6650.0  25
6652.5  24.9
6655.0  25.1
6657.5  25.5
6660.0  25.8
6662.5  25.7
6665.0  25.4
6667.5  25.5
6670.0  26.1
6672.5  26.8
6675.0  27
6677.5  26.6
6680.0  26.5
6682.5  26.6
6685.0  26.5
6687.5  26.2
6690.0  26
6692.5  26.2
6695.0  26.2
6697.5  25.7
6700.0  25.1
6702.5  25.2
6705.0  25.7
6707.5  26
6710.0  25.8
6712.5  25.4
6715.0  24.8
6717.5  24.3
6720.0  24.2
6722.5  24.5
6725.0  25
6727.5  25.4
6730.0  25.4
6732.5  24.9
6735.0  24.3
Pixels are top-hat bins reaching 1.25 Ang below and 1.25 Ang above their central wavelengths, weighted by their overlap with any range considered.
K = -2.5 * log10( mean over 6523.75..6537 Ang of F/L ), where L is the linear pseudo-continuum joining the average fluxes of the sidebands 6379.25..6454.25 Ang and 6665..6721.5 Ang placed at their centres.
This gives -0.06 mag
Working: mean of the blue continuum 26.3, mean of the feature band 27.6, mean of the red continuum 25.8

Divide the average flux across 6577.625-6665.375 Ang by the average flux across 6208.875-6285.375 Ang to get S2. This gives 1.03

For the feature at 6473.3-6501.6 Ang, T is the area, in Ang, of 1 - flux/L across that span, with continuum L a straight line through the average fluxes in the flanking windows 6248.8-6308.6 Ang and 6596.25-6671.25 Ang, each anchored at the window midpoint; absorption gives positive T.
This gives 0.8 Ang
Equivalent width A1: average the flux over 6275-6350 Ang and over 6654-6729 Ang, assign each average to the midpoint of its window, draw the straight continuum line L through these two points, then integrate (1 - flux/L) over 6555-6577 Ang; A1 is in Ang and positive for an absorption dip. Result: 1.5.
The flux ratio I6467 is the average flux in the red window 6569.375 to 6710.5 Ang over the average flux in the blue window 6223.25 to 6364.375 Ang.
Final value 1.0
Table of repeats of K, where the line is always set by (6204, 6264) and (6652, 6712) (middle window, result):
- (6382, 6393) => -0.05 mag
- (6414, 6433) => -0.04 mag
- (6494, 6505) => 0.10 mag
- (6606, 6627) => -0.03 mag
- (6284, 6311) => -0.03 mag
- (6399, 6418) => -0.05 mag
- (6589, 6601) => -0.04 mag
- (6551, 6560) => 0.06 mag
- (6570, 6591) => 0.05 mag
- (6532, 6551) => -0.09 mag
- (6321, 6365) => -0.02 mag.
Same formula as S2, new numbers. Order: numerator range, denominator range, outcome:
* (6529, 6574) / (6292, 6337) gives 1.03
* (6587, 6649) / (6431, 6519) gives 1.03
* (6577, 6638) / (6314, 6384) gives 1.02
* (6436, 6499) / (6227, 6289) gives 1.02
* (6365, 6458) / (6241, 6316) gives 1.04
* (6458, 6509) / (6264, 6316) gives 0.97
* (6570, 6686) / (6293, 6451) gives 1.00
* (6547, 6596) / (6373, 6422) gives 0.92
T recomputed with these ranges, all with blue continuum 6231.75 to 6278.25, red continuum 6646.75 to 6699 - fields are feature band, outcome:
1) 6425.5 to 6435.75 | -0.6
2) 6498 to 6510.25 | 0.9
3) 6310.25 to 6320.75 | 0.1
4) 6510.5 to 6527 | -0.4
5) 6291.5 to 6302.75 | -0.4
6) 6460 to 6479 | -0.4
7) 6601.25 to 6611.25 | -0.4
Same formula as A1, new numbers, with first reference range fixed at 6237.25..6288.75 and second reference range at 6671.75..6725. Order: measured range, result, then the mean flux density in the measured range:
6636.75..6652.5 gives 0.3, 25.2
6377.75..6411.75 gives -2.1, 26.7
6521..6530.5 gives -0.4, 26.4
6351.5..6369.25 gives 0.3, 24.8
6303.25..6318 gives 0.3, 24.6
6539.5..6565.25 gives 0.2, 25.3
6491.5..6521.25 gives 0.8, 24.8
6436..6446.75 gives -0.3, 26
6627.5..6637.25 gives -0.3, 26.4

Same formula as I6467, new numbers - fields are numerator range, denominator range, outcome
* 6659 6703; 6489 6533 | 1.03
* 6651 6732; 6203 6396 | 1.01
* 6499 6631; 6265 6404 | 0.99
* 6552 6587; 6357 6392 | 0.94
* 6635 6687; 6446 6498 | 1.01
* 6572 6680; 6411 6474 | 1.00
